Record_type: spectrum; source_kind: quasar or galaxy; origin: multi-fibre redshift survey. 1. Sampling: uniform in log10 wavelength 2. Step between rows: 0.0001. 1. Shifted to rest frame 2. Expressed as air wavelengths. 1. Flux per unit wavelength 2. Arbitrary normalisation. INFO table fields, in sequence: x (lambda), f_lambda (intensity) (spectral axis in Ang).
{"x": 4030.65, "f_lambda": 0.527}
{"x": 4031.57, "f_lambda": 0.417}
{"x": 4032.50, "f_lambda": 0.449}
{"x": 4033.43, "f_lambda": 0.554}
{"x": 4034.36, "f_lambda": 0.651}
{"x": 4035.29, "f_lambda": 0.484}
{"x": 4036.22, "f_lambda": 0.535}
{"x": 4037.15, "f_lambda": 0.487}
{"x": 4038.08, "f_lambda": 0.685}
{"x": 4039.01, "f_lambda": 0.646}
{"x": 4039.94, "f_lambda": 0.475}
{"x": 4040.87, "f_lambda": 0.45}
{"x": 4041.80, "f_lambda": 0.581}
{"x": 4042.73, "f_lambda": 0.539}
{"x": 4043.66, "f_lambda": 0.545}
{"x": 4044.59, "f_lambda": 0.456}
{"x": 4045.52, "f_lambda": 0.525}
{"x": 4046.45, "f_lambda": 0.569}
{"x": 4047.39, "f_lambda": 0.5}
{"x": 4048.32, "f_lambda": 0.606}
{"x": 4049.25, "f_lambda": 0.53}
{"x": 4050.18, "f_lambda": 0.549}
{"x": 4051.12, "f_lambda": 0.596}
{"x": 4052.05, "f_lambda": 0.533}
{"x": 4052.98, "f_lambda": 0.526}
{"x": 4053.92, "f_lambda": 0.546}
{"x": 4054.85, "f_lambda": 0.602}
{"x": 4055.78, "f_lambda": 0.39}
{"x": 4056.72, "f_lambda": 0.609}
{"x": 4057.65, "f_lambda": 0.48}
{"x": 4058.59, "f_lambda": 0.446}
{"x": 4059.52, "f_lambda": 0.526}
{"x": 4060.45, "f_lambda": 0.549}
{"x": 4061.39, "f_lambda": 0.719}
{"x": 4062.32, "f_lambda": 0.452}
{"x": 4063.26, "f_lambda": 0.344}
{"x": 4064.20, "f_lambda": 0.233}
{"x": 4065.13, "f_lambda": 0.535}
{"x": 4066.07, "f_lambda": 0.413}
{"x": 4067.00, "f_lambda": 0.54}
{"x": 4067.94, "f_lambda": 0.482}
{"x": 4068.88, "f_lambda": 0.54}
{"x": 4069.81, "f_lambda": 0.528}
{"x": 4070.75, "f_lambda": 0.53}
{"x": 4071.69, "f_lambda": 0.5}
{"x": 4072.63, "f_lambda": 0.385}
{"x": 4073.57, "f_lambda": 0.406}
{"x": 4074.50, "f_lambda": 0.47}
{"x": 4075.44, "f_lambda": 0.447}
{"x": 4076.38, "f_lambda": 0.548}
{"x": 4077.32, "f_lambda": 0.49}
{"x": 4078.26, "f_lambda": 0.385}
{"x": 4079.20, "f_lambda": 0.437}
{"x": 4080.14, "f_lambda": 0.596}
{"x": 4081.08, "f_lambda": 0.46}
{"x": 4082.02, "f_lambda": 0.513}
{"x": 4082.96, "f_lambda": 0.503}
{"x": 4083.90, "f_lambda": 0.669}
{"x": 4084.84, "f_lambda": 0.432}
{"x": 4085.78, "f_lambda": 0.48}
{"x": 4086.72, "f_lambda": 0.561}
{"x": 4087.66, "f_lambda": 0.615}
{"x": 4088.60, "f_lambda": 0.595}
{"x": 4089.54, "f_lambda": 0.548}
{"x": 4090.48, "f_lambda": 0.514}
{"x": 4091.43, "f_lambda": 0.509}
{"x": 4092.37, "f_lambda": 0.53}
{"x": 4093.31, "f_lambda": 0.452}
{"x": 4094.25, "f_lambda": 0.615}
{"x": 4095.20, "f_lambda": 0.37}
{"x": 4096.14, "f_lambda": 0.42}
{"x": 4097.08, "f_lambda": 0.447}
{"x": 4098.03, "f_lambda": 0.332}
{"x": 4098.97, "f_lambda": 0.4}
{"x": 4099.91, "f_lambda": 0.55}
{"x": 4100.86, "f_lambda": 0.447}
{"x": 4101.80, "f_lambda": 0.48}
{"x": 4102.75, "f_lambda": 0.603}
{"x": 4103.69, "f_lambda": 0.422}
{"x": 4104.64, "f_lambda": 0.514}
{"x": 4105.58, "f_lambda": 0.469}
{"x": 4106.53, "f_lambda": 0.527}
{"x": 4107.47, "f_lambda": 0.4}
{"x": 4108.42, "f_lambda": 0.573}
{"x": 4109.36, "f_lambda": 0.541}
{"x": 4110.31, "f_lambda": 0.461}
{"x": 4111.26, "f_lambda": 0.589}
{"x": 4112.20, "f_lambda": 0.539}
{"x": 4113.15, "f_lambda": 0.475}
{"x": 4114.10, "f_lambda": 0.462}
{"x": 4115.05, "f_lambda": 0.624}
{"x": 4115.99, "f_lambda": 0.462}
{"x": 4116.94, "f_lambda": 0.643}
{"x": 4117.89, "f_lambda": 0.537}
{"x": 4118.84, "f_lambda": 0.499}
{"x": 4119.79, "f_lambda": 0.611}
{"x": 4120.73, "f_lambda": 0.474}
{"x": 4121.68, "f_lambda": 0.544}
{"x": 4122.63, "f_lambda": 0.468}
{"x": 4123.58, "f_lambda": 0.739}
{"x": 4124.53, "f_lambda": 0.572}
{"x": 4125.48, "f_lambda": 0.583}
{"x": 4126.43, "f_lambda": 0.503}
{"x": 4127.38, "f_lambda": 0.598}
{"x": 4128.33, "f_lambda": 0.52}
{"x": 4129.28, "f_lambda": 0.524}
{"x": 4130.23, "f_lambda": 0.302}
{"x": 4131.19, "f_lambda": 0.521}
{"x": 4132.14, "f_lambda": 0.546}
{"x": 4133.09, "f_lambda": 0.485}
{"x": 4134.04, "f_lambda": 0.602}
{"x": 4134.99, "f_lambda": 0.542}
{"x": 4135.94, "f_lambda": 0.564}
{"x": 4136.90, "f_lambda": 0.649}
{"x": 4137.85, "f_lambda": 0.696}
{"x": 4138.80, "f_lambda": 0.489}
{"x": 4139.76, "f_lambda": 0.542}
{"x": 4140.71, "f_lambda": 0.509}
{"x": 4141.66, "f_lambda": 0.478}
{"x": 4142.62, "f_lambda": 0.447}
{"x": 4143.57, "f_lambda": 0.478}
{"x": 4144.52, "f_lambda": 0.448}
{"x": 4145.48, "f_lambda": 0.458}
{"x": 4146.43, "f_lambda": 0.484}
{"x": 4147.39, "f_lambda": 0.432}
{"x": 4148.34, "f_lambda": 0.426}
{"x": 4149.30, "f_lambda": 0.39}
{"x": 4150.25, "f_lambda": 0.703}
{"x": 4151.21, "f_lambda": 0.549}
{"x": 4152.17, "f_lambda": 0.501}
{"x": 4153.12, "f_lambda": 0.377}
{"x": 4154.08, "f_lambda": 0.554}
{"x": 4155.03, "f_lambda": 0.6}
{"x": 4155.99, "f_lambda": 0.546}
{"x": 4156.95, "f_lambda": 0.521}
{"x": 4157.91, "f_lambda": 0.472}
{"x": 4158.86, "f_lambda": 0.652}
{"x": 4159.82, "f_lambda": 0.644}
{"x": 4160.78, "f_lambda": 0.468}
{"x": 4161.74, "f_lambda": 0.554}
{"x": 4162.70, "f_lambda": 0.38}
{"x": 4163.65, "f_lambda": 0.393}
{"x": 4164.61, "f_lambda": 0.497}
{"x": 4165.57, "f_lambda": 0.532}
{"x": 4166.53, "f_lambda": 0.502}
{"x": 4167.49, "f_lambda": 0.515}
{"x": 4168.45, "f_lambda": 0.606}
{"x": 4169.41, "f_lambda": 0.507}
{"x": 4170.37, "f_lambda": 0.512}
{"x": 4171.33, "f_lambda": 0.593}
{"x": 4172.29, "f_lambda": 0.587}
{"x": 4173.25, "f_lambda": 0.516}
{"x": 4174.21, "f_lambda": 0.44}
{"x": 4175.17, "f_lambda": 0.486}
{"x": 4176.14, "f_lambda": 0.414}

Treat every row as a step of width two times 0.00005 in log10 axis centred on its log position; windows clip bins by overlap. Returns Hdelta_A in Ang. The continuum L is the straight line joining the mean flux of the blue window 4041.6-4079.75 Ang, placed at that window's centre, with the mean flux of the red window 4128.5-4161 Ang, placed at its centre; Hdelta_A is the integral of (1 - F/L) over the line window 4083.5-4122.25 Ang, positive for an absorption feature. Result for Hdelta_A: 0.0 Ang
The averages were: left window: 0.502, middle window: 0.51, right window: 0.518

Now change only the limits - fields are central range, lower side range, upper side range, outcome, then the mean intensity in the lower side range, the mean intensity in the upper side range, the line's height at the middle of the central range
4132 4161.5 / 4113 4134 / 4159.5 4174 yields 0.05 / 0.534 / 0.518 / 0.525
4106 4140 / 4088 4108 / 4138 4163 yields -3.00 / 0.484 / 0.507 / 0.495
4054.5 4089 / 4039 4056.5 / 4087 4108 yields 1.00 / 0.533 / 0.49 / 0.512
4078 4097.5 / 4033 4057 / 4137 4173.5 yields 0.91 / 0.544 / 0.516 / 0.533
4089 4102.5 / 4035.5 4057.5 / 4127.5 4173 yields 1.39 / 0.541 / 0.518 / 0.53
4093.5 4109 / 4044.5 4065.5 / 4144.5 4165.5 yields 1.11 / 0.515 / 0.504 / 0.51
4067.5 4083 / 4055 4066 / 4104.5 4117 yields 0.27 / 0.481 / 0.516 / 0.492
